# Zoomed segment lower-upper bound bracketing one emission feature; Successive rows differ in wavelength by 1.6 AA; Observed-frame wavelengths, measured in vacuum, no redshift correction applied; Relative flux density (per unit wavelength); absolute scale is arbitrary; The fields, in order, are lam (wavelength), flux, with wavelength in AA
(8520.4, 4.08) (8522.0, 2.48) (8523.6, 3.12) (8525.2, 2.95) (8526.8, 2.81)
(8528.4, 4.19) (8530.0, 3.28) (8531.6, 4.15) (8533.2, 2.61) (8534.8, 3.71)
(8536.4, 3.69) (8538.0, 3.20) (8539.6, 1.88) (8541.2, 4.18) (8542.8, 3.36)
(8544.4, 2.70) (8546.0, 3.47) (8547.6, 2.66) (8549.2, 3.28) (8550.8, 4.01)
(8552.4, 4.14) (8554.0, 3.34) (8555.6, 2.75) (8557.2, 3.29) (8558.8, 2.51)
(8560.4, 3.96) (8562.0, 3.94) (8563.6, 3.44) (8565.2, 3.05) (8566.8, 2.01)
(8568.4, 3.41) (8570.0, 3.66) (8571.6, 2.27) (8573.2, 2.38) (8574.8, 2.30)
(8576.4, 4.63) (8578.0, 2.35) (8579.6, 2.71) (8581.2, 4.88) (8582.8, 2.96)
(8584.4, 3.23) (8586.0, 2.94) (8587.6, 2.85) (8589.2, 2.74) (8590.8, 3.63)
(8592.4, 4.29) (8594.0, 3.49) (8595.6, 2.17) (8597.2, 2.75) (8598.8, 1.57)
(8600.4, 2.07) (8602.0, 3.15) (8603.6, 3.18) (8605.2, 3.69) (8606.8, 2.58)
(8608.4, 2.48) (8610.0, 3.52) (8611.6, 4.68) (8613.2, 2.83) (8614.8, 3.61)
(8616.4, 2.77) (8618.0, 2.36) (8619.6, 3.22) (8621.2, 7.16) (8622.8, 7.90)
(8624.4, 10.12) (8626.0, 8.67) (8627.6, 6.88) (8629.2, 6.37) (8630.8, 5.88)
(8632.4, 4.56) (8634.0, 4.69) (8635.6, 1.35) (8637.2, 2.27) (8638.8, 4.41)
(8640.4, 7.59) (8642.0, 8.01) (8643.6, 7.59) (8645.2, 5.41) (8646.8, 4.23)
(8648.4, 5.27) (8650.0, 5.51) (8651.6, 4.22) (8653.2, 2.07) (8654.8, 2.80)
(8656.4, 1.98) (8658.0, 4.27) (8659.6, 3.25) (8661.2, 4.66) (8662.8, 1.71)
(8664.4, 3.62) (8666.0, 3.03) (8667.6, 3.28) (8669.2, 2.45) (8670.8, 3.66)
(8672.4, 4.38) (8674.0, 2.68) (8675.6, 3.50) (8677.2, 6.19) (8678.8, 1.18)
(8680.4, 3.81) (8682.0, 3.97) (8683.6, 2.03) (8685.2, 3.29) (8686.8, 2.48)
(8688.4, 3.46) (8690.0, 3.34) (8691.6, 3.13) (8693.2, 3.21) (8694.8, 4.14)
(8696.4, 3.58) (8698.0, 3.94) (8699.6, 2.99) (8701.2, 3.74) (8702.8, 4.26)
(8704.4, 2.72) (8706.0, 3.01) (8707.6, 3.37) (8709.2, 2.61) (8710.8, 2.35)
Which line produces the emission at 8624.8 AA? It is [S II] 6716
